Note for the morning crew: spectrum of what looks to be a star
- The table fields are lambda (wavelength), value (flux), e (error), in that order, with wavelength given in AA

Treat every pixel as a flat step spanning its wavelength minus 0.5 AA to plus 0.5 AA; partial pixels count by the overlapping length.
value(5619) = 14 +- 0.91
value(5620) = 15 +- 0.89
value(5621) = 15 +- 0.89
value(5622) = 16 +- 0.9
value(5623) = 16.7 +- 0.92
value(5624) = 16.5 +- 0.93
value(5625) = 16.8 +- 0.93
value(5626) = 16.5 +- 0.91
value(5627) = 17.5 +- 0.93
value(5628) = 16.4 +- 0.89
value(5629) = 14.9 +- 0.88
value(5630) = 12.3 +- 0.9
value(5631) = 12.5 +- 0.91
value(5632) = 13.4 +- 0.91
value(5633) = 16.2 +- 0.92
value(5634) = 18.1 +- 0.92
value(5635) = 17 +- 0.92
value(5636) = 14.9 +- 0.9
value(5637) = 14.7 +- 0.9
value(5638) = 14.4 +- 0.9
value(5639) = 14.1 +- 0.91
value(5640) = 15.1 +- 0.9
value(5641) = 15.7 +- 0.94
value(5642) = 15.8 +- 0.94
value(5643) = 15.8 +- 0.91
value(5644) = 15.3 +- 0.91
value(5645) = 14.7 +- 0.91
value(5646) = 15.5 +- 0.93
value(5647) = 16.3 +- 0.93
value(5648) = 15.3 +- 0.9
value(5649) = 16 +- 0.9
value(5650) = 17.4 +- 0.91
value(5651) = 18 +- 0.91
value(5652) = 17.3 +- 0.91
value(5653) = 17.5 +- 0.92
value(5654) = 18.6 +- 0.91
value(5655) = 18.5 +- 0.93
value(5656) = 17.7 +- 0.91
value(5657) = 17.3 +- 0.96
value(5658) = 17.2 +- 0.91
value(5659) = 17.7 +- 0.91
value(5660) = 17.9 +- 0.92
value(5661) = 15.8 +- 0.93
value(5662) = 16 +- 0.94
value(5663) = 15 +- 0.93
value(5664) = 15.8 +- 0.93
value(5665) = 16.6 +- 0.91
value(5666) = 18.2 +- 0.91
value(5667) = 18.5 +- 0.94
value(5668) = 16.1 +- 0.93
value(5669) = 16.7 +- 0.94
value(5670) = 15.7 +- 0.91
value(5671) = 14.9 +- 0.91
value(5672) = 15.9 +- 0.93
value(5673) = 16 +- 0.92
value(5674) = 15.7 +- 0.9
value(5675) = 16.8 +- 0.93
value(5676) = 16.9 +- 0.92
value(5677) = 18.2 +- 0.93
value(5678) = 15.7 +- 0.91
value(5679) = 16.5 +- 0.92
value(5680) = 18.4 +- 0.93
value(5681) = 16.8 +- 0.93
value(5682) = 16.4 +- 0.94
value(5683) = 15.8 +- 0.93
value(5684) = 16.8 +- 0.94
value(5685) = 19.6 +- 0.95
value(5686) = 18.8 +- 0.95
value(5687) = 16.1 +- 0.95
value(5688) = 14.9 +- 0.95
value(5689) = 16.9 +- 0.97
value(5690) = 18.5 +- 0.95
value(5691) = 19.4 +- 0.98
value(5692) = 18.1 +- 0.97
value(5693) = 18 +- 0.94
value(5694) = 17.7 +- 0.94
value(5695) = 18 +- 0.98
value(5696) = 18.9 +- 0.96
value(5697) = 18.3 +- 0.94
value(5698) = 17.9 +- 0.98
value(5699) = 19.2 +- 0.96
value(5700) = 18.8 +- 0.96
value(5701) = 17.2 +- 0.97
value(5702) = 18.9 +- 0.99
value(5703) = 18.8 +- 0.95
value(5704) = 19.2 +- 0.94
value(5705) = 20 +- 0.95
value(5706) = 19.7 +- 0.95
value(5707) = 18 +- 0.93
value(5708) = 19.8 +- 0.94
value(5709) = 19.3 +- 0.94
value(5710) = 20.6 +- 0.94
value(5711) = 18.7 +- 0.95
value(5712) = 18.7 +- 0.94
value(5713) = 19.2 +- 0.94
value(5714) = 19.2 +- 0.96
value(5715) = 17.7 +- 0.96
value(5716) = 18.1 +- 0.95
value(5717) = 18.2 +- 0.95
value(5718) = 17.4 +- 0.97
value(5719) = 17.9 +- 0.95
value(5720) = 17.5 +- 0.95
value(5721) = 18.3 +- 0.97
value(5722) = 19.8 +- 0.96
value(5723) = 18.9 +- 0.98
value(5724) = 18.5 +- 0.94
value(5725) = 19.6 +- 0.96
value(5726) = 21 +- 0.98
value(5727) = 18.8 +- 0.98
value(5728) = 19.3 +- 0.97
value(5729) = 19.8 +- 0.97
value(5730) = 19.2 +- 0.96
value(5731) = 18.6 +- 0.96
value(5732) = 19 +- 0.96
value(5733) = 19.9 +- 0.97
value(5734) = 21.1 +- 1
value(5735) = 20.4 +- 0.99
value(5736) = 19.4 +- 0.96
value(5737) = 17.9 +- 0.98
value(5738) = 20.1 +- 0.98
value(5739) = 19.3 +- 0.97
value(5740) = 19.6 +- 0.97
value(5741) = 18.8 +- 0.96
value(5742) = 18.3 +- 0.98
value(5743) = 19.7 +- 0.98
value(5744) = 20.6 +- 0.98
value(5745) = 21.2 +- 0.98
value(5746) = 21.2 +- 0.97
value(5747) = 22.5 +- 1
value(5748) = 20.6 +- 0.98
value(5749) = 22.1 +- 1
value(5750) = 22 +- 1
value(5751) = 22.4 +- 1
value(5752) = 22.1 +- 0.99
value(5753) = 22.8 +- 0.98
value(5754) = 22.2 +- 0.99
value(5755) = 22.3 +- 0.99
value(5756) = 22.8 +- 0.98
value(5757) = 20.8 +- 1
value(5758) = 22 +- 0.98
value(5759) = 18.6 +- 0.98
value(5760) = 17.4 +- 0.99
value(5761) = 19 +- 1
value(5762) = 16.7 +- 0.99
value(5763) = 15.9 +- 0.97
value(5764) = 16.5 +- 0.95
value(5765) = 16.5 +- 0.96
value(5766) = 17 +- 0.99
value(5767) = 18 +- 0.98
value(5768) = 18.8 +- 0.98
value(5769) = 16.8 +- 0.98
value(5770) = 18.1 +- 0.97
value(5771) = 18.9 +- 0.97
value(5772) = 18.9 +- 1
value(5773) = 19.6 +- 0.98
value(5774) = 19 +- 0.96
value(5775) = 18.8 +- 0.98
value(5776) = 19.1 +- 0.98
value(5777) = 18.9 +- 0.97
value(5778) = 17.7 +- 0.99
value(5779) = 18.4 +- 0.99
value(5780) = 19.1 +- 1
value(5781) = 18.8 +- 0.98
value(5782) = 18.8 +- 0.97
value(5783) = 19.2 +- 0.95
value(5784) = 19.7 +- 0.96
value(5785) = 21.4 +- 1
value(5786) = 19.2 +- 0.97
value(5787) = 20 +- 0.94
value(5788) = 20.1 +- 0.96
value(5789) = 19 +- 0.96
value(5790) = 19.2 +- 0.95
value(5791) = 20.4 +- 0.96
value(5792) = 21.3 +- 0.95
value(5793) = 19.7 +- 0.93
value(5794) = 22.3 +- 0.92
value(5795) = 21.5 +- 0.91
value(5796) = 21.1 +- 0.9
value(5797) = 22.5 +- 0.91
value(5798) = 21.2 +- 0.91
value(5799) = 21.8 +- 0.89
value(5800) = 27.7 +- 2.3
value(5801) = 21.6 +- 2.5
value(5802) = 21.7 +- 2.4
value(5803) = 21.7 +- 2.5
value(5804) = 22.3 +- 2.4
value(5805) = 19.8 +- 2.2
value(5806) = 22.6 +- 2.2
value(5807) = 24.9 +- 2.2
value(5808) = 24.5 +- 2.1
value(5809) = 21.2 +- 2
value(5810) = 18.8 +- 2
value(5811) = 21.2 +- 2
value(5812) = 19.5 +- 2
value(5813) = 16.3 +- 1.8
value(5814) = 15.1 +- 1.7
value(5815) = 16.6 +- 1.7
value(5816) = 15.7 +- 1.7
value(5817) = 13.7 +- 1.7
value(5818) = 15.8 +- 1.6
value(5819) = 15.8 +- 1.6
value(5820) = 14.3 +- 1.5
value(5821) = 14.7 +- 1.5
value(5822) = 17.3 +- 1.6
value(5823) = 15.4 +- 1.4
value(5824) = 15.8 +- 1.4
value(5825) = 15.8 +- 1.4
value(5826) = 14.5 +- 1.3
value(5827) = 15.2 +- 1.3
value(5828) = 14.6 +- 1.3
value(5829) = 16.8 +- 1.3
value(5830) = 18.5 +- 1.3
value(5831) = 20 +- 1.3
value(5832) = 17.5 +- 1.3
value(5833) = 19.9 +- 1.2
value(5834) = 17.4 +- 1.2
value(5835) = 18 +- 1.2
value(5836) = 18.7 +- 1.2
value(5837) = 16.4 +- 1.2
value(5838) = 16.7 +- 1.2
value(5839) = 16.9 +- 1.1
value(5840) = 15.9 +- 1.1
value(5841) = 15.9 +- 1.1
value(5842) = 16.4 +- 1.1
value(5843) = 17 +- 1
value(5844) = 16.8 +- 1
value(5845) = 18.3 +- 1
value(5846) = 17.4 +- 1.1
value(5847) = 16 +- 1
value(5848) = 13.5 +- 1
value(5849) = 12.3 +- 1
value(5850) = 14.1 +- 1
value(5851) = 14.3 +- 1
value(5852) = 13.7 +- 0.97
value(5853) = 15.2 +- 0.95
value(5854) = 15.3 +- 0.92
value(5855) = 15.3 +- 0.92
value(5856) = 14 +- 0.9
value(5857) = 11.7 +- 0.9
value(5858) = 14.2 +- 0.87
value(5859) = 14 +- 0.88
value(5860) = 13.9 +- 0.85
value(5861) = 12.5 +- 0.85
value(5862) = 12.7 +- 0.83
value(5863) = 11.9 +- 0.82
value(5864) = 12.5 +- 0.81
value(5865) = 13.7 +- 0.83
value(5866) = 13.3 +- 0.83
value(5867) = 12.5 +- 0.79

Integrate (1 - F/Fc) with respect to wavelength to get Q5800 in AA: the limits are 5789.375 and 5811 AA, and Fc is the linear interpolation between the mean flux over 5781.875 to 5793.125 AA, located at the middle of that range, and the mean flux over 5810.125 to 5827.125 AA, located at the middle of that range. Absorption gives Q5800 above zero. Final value -4.1 AA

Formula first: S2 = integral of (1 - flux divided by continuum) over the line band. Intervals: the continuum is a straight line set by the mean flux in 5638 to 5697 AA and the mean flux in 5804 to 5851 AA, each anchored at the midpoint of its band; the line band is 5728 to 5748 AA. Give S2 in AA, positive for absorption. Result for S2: -3.4 AA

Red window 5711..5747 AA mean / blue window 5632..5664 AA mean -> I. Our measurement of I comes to 1.2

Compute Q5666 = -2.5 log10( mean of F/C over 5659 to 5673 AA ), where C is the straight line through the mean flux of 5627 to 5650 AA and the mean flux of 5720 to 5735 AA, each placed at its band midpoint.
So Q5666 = 0.01 mag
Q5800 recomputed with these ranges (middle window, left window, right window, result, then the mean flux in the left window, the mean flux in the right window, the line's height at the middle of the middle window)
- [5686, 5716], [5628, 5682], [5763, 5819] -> -1.95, 16.2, 19.5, 17.3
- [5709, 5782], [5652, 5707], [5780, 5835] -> -4.24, 17.4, 19.1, 18.3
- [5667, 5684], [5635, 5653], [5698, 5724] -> 0.67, 15.8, 18.7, 17.2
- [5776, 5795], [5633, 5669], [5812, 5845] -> -3.66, 16.5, 16.5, 16.5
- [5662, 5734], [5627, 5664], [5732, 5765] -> 0.50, 16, 20.1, 18.1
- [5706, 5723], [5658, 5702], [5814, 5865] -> -1.90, 17.2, 15.5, 16.8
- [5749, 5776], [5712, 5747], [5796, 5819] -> 0.31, 19.3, 20.2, 19.7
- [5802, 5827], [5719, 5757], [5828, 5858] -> -1.15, 20.2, 16.1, 17.2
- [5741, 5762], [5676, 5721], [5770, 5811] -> -1.47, 18.1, 20.5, 19.5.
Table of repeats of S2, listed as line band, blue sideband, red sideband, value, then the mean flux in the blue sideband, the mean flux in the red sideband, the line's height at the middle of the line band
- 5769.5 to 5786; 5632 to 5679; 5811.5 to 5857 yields -2.94 AA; 16.4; 16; 16.1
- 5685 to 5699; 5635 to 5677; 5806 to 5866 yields -1.38 AA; 16.4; 16.2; 16.3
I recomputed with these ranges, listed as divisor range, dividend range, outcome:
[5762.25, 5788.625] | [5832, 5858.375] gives 0.85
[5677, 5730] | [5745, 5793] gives 1.07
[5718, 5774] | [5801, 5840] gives 0.92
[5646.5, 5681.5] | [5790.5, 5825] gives 1.16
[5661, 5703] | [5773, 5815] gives 1.18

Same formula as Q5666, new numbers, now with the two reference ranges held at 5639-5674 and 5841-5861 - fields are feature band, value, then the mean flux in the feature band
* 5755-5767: -0.19 mag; 18.6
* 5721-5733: -0.21 mag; 19.3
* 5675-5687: -0.06 mag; 17.2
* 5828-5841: -0.17 mag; 17.5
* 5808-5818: -0.17 mag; 17.8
